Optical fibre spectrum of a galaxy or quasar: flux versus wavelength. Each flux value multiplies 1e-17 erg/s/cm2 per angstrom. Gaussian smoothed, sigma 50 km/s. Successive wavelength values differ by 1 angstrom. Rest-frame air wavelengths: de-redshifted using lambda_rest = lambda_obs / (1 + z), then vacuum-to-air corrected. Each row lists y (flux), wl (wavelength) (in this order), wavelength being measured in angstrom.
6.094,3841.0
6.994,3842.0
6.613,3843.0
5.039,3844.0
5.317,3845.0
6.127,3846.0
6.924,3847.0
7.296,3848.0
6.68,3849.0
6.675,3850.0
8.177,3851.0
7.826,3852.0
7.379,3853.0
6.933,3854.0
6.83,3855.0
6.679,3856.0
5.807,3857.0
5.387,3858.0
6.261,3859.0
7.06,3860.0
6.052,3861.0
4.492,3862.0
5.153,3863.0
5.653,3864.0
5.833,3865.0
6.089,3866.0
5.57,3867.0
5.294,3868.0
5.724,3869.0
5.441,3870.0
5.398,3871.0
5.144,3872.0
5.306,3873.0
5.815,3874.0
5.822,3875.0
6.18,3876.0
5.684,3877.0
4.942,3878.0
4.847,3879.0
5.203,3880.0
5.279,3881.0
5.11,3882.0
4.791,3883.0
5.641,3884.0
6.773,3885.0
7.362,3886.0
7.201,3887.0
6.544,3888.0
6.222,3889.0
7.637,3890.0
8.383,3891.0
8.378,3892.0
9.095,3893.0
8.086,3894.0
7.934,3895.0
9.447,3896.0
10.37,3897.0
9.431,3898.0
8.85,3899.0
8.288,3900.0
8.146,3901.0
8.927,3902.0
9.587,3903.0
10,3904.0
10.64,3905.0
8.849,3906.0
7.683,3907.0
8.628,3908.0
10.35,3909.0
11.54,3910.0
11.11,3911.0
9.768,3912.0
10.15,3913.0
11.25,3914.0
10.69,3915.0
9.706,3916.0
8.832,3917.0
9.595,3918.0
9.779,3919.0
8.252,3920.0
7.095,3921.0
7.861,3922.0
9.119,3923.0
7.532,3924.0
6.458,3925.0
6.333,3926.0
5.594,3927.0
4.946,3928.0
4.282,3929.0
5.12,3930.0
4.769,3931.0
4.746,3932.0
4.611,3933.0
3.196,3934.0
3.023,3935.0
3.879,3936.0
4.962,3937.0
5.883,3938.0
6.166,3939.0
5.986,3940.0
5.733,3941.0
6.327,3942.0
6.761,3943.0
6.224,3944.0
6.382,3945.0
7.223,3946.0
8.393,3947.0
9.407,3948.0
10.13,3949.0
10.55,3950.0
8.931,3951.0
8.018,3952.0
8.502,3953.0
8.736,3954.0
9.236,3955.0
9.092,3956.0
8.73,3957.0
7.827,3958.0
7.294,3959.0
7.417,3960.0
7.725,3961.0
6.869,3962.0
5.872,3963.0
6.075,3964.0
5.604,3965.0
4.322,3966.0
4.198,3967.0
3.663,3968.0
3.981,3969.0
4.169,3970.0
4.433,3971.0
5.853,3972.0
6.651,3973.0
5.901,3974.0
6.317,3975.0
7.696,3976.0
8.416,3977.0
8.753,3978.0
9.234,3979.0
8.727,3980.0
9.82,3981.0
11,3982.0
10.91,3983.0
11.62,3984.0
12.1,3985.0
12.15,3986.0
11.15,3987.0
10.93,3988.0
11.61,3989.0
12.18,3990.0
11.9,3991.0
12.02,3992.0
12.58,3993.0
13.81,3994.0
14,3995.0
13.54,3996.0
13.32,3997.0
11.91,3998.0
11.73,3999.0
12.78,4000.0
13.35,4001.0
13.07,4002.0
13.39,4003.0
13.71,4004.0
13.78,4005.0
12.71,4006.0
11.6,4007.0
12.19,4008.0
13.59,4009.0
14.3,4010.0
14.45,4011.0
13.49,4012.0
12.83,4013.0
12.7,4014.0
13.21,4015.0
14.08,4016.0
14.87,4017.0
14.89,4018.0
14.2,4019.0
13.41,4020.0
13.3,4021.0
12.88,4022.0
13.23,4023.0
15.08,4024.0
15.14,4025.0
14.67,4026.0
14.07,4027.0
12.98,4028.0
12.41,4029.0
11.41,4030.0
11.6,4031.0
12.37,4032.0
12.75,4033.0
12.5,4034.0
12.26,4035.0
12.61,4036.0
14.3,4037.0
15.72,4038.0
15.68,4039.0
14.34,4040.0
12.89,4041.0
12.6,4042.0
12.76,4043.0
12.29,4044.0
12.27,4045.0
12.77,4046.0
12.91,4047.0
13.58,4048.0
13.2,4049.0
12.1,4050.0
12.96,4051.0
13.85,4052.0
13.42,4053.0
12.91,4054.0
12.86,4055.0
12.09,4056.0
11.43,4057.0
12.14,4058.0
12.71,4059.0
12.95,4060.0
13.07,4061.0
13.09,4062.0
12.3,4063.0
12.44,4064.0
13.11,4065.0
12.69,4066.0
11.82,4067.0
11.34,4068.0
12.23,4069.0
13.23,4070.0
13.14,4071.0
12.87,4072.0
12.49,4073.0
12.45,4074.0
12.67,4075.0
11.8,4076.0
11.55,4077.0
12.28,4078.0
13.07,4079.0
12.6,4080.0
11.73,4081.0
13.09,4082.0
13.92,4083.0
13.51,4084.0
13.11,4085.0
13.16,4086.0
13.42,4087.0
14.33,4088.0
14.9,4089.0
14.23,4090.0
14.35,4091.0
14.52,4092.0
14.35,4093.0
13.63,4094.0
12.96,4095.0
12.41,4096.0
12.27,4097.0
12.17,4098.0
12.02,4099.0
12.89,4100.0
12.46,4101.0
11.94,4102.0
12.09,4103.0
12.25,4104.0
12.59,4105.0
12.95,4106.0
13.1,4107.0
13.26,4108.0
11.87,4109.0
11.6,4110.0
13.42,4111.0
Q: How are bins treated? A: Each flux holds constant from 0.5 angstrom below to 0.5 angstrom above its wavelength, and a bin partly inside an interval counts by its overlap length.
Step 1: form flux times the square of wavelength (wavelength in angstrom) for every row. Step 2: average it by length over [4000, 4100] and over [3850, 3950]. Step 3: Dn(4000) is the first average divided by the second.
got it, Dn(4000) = 2.0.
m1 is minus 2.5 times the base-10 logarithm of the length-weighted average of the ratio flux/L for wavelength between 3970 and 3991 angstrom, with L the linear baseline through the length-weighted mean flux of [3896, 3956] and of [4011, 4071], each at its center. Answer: 0.13 mag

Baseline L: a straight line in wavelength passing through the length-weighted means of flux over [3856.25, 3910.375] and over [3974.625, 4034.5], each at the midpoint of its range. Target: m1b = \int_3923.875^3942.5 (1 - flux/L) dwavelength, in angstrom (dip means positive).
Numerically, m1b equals 8.1 angstrom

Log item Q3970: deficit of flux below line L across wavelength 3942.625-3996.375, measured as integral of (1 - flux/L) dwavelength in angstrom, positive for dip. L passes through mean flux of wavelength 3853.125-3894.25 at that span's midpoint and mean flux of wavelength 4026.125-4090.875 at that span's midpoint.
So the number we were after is 6.1 angstrom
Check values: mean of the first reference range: 6.12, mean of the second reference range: 12.9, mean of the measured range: 8.6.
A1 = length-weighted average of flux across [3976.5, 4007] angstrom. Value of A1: 11.9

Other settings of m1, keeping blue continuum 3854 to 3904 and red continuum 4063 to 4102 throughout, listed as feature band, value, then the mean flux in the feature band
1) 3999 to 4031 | -0.23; 13.4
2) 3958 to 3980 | 0.44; 6.31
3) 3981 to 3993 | -0.16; 11.6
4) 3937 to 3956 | 0.15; 7.66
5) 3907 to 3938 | 0.07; 7.42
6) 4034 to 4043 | -0.18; 13.7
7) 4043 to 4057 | -0.08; 12.8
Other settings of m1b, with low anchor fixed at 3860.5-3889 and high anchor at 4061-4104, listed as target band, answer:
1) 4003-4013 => -2.9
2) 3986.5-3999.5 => -3.4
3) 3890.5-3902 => -4.2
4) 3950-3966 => 1.5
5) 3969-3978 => 2.9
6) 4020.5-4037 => -3.2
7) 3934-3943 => 3.1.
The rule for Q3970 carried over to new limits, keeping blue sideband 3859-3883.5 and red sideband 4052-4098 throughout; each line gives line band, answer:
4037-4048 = -1.6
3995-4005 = -2.8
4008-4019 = -3.2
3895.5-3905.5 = -4.3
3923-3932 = 2.1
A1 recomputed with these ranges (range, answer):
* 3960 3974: 5.43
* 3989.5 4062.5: 13.1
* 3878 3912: 8.05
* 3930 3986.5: 7.13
